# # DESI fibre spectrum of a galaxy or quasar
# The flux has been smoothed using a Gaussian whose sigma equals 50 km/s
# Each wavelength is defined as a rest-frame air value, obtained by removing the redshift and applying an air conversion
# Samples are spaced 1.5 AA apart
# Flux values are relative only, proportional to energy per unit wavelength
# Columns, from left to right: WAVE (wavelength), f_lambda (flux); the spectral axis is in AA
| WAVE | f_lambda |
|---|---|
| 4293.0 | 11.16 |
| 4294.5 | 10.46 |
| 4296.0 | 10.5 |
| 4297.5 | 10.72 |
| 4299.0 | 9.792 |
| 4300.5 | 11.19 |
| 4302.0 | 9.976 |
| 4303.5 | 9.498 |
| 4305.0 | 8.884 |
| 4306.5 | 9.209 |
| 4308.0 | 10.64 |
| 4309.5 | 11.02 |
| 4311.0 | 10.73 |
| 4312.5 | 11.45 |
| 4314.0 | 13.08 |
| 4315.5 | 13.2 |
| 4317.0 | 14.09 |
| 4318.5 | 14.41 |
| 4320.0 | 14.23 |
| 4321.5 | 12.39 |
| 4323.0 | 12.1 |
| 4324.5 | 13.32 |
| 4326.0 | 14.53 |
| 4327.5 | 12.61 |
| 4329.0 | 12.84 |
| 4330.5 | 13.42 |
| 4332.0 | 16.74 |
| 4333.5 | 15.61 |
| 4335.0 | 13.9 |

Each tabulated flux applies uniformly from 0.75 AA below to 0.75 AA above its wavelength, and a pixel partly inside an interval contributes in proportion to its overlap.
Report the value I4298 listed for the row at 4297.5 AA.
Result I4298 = 10.72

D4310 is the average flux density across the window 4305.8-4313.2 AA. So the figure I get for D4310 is 10.6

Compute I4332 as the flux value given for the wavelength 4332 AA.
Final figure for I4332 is 16.74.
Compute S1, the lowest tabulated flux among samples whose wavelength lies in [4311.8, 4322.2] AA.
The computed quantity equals 11.45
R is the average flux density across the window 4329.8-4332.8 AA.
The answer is 15.1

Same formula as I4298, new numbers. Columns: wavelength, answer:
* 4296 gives 10.5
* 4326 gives 14.53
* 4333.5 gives 15.61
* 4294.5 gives 10.46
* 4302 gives 9.976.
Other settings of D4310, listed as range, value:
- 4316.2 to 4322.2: 13.8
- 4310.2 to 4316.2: 12.1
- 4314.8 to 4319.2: 13.9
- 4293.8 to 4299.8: 10.4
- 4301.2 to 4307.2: 9.41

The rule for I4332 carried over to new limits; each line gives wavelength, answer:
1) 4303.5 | 9.498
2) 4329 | 12.84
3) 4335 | 13.9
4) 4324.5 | 13.32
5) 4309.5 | 11.02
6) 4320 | 14.23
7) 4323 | 12.1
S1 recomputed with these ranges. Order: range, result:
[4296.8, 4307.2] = 8.884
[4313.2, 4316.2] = 13.08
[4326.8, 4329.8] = 12.61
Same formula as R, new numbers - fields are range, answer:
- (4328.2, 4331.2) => 13.1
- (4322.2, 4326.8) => 13.3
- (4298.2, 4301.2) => 10.5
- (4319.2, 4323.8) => 12.9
